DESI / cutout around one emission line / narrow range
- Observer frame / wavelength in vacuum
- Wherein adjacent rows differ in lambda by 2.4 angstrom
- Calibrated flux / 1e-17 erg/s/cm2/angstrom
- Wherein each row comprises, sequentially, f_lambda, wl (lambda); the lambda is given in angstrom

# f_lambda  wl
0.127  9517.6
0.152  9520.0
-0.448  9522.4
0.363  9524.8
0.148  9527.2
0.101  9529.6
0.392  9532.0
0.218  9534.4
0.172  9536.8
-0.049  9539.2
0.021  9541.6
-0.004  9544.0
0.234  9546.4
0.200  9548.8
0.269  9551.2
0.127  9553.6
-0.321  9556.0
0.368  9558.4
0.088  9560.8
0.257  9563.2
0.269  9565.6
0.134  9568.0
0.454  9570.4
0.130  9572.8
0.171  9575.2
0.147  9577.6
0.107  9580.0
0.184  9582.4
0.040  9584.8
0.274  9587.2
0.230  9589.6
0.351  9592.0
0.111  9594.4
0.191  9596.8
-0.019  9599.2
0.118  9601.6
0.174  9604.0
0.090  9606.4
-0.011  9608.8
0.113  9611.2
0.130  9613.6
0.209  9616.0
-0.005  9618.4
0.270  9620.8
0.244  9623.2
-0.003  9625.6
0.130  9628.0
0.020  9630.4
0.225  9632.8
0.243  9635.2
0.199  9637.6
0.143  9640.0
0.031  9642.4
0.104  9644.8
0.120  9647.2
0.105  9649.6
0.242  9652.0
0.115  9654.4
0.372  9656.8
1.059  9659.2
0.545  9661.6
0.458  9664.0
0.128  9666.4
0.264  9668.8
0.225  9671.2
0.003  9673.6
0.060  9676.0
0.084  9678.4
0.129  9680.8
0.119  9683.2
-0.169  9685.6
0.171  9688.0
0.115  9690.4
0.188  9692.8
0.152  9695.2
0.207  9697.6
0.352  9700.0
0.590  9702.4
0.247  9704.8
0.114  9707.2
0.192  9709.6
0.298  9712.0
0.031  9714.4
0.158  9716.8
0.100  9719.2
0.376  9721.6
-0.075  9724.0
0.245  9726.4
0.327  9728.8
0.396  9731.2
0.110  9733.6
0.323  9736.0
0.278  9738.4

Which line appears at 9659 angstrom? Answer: [O III] 5007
